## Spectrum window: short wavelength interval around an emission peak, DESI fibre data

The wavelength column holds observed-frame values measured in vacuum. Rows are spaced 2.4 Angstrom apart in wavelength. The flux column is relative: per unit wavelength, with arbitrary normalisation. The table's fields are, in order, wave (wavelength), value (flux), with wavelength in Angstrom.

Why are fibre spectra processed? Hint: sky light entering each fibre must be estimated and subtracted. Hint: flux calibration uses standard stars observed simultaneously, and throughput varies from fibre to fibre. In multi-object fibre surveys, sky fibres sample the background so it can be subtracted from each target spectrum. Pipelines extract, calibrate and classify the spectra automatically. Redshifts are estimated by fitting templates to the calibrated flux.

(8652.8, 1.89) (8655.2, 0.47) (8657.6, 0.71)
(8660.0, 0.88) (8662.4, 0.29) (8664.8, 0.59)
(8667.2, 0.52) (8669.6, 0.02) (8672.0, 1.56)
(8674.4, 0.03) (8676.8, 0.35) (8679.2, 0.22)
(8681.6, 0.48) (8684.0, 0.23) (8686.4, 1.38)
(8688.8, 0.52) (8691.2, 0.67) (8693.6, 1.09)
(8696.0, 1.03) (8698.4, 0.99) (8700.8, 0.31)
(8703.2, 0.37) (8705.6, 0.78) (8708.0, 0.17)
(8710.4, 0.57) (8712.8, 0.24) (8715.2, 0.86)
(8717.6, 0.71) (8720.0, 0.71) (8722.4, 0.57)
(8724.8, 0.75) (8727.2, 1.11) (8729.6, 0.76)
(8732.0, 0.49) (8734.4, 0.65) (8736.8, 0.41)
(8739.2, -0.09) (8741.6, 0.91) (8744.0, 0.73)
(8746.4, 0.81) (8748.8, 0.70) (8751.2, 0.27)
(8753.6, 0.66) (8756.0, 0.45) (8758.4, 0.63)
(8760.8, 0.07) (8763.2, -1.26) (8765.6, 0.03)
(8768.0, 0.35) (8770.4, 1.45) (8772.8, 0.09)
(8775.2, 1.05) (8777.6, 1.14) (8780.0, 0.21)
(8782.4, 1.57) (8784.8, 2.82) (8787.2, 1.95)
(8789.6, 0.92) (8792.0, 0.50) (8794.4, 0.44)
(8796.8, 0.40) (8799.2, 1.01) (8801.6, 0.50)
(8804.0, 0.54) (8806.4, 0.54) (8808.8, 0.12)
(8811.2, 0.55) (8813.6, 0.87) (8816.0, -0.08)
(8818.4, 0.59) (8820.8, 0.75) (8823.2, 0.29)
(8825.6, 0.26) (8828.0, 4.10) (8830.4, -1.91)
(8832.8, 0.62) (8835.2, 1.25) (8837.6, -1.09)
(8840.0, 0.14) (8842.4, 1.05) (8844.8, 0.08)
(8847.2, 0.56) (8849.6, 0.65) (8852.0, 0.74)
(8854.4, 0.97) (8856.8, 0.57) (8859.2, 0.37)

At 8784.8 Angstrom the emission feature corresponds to H-beta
